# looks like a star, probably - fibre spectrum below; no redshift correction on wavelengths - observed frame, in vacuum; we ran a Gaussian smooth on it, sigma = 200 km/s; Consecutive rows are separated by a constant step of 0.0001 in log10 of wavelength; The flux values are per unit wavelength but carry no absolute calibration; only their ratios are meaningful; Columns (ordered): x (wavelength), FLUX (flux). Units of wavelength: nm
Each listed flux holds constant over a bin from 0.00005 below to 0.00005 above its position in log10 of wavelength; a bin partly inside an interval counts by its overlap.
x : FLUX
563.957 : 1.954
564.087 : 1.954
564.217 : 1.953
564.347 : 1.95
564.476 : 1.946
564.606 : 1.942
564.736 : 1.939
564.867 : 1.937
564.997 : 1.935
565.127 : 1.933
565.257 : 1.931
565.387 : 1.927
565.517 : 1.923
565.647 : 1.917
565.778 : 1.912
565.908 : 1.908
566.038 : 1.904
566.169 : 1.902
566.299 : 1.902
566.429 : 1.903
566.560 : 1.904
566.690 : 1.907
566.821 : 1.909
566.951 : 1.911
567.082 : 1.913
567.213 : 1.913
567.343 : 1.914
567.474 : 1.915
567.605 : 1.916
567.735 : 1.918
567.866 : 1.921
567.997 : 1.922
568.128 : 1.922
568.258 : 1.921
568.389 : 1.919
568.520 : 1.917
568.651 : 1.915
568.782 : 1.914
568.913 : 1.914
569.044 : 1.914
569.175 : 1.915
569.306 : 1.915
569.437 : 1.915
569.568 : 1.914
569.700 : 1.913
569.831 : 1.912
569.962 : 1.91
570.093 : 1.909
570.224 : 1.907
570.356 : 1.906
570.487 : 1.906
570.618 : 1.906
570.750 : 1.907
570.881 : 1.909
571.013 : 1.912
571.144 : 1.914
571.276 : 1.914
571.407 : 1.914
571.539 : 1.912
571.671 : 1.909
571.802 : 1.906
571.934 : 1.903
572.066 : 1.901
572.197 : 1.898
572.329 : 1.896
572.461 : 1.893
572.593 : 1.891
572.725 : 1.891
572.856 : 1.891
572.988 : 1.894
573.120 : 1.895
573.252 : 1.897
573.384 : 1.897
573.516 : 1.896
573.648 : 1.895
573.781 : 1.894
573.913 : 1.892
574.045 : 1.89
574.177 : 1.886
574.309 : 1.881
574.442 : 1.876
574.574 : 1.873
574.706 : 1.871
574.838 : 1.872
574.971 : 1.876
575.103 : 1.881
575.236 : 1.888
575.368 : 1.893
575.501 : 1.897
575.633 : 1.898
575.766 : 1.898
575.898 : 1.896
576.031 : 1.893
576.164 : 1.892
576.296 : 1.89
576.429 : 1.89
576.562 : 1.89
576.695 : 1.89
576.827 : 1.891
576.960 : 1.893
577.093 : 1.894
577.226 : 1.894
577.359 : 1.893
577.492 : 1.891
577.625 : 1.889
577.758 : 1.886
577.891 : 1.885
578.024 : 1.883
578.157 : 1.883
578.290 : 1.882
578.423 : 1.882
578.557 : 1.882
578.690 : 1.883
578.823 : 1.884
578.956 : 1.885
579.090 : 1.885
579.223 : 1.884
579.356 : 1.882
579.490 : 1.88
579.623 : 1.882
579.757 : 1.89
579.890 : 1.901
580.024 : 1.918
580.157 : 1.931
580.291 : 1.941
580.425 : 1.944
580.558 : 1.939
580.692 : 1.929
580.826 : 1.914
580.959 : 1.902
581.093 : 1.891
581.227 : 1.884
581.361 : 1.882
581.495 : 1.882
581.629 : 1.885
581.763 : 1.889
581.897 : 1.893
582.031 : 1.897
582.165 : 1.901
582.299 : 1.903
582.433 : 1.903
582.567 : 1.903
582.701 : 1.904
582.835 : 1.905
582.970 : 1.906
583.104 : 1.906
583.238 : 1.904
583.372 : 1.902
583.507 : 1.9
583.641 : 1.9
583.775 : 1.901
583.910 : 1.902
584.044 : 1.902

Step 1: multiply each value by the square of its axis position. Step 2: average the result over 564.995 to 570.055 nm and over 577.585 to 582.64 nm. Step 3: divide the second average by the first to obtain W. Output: 1.03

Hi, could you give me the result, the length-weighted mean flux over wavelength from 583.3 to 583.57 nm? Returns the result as 1.9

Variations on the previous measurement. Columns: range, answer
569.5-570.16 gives 1.91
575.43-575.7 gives 1.89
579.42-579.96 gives 1.89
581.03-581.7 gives 1.88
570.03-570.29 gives 1.91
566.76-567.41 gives 1.91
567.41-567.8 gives 1.92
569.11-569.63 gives 1.92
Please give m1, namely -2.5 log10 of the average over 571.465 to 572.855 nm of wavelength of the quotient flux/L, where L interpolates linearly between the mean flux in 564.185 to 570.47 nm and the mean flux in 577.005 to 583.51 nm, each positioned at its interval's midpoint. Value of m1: 0.01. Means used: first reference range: 1.92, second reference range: 1.9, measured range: 1.9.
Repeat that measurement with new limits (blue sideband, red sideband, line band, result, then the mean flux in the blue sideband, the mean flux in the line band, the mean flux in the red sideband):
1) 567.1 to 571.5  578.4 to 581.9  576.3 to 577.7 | 0.01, 1.91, 1.89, 1.9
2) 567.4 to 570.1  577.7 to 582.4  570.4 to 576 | 0.01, 1.92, 1.9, 1.9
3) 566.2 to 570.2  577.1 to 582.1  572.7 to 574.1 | 0.01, 1.91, 1.89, 1.9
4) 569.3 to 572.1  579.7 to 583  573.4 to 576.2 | 0.01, 1.91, 1.89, 1.91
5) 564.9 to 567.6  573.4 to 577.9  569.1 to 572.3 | 0.00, 1.91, 1.91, 1.89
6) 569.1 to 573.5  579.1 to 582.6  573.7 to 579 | 0.01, 1.91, 1.89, 1.9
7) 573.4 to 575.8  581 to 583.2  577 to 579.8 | 0.00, 1.89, 1.89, 1.9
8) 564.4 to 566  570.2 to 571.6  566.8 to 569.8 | 0.00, 1.93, 1.92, 1.91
